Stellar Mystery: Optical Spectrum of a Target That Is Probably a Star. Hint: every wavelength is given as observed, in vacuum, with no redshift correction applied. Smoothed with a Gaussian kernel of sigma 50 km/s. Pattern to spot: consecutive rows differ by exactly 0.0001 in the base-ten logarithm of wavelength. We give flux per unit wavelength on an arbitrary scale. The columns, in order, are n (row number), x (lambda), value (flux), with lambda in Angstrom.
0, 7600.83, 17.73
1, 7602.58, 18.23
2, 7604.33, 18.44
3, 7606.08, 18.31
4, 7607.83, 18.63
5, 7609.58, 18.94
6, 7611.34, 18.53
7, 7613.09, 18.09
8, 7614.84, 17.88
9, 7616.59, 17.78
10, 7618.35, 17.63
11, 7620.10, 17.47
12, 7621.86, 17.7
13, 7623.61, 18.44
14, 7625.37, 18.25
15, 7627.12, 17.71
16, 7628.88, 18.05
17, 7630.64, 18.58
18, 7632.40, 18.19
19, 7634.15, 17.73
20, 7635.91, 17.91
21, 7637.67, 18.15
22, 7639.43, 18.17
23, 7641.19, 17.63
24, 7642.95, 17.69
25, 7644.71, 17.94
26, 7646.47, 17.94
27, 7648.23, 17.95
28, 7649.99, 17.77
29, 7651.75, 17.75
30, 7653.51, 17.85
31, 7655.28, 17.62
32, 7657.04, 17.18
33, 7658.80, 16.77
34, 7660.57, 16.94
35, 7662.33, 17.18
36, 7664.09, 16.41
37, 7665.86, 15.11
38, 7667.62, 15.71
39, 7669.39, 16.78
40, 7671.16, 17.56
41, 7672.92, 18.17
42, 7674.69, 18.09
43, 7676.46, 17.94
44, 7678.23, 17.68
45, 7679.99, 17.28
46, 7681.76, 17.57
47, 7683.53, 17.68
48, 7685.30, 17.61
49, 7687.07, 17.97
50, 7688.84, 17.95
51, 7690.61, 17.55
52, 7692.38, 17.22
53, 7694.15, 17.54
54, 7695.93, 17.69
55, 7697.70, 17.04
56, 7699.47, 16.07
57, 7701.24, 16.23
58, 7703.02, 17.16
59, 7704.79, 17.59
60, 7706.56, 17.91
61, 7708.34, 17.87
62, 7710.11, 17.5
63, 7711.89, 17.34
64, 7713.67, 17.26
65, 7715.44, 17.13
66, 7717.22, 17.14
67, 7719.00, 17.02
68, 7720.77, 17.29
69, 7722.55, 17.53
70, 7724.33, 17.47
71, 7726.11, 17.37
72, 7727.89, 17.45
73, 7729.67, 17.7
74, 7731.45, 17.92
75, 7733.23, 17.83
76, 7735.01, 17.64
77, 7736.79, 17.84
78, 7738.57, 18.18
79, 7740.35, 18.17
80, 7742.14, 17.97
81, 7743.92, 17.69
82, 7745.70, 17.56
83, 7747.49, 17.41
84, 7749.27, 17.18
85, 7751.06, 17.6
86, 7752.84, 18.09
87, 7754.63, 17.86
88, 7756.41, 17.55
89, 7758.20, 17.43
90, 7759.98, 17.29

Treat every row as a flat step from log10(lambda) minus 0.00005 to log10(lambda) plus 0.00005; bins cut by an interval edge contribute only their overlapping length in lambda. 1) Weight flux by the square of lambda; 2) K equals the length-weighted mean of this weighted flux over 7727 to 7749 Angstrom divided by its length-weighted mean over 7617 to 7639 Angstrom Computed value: 1.02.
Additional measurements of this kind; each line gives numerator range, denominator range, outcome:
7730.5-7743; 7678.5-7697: 1.03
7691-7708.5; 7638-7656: 0.98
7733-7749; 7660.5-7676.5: 1.07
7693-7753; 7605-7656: 0.99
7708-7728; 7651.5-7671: 1.05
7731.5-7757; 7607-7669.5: 1.03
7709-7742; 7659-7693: 1.03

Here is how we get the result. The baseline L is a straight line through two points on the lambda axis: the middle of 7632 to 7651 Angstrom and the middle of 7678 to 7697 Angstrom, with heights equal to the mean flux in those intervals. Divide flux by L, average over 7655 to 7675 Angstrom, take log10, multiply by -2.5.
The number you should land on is 0.05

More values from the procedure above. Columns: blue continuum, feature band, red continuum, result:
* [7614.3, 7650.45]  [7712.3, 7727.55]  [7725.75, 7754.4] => 0.03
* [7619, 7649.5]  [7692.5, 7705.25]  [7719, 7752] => 0.05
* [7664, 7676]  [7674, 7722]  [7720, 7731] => -0.01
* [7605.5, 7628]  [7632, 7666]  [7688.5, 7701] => 0.01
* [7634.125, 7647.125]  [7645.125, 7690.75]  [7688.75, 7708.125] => 0.01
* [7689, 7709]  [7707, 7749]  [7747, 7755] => -0.01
